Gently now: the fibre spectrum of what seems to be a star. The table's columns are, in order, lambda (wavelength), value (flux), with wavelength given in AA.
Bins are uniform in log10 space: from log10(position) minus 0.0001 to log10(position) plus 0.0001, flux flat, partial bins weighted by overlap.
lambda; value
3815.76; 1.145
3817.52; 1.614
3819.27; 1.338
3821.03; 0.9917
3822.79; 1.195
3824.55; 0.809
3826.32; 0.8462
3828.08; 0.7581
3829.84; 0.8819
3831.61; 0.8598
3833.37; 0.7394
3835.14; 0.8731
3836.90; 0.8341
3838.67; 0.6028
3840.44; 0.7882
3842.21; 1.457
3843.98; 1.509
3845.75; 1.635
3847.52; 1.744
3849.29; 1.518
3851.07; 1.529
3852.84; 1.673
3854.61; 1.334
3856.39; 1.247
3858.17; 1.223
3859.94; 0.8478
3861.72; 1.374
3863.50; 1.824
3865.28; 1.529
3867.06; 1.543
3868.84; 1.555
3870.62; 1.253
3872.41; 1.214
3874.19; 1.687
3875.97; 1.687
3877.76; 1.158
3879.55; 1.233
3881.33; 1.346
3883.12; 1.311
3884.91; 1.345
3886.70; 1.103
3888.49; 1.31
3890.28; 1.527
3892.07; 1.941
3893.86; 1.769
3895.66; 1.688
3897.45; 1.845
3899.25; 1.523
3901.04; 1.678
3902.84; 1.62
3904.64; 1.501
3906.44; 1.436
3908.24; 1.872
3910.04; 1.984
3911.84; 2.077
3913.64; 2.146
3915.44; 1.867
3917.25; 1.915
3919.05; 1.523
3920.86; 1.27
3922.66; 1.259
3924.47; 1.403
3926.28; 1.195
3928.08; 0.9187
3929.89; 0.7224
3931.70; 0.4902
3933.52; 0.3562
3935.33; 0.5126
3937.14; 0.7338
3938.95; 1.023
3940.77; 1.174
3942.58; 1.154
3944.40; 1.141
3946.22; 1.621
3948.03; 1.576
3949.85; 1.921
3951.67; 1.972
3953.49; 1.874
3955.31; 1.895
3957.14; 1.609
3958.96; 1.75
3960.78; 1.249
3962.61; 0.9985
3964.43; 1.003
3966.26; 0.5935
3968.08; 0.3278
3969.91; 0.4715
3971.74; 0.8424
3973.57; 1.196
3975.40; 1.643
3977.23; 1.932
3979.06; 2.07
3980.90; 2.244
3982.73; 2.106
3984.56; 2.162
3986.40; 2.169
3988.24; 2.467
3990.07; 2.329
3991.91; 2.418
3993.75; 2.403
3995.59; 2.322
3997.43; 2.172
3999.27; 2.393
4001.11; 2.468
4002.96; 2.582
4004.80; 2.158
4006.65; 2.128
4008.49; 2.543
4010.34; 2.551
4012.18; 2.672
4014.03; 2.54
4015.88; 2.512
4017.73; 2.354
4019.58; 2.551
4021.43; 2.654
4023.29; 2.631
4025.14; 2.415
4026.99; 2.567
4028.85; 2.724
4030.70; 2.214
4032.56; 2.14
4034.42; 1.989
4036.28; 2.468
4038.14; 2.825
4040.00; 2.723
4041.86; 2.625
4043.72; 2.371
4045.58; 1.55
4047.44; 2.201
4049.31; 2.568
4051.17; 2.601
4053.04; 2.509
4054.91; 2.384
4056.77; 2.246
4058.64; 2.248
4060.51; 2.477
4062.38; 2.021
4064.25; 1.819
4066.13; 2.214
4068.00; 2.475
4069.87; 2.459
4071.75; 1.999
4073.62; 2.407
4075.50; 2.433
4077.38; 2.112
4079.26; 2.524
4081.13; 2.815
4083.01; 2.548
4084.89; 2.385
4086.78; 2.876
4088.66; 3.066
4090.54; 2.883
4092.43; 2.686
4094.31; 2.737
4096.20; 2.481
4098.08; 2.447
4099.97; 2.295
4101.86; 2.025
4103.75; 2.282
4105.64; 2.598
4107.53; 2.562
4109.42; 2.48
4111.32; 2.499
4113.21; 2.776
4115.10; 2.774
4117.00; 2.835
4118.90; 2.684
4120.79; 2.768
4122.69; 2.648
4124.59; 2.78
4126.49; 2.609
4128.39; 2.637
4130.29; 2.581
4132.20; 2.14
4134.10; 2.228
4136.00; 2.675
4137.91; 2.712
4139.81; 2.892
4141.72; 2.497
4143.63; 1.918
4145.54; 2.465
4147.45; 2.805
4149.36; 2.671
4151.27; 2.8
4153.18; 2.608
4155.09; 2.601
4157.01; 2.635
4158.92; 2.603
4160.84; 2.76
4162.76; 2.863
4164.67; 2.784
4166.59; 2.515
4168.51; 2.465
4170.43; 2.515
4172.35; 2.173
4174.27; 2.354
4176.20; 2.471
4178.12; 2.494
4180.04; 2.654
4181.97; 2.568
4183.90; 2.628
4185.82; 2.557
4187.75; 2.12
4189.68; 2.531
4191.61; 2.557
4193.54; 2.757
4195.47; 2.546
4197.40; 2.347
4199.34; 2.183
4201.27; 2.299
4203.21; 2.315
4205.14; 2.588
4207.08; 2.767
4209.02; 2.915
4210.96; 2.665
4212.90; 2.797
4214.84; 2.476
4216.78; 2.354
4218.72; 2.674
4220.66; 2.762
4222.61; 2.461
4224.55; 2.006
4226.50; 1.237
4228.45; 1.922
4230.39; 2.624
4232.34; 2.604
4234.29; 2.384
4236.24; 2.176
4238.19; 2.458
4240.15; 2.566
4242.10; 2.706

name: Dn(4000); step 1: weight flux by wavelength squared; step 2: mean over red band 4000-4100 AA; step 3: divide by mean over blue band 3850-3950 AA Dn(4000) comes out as 1.88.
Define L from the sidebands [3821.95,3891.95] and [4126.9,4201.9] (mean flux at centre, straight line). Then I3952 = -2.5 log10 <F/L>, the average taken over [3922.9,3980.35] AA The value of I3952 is 0.34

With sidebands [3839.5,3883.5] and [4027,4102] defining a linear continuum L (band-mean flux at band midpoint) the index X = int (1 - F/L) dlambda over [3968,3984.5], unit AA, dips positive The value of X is 3.90 AA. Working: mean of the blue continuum 1.41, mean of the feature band 1.52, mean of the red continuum 2.42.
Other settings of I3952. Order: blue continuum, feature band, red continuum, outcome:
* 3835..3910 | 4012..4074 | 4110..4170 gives -0.095 mag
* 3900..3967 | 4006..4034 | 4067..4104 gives -0.223 mag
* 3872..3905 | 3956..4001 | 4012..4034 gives 0.258 mag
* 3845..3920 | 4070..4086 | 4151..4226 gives -0.110 mag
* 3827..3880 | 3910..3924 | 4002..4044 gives -0.009 mag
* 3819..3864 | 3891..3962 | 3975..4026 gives 0.207 mag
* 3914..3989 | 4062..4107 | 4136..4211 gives -0.175 mag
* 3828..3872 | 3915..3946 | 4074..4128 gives 0.458 mag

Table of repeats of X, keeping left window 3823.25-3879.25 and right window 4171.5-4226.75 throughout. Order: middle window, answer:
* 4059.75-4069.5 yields -1.0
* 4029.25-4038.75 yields -2.2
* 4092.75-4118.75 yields -4.7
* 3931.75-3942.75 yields 5.5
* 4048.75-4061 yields -2.9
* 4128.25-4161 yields -4.0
